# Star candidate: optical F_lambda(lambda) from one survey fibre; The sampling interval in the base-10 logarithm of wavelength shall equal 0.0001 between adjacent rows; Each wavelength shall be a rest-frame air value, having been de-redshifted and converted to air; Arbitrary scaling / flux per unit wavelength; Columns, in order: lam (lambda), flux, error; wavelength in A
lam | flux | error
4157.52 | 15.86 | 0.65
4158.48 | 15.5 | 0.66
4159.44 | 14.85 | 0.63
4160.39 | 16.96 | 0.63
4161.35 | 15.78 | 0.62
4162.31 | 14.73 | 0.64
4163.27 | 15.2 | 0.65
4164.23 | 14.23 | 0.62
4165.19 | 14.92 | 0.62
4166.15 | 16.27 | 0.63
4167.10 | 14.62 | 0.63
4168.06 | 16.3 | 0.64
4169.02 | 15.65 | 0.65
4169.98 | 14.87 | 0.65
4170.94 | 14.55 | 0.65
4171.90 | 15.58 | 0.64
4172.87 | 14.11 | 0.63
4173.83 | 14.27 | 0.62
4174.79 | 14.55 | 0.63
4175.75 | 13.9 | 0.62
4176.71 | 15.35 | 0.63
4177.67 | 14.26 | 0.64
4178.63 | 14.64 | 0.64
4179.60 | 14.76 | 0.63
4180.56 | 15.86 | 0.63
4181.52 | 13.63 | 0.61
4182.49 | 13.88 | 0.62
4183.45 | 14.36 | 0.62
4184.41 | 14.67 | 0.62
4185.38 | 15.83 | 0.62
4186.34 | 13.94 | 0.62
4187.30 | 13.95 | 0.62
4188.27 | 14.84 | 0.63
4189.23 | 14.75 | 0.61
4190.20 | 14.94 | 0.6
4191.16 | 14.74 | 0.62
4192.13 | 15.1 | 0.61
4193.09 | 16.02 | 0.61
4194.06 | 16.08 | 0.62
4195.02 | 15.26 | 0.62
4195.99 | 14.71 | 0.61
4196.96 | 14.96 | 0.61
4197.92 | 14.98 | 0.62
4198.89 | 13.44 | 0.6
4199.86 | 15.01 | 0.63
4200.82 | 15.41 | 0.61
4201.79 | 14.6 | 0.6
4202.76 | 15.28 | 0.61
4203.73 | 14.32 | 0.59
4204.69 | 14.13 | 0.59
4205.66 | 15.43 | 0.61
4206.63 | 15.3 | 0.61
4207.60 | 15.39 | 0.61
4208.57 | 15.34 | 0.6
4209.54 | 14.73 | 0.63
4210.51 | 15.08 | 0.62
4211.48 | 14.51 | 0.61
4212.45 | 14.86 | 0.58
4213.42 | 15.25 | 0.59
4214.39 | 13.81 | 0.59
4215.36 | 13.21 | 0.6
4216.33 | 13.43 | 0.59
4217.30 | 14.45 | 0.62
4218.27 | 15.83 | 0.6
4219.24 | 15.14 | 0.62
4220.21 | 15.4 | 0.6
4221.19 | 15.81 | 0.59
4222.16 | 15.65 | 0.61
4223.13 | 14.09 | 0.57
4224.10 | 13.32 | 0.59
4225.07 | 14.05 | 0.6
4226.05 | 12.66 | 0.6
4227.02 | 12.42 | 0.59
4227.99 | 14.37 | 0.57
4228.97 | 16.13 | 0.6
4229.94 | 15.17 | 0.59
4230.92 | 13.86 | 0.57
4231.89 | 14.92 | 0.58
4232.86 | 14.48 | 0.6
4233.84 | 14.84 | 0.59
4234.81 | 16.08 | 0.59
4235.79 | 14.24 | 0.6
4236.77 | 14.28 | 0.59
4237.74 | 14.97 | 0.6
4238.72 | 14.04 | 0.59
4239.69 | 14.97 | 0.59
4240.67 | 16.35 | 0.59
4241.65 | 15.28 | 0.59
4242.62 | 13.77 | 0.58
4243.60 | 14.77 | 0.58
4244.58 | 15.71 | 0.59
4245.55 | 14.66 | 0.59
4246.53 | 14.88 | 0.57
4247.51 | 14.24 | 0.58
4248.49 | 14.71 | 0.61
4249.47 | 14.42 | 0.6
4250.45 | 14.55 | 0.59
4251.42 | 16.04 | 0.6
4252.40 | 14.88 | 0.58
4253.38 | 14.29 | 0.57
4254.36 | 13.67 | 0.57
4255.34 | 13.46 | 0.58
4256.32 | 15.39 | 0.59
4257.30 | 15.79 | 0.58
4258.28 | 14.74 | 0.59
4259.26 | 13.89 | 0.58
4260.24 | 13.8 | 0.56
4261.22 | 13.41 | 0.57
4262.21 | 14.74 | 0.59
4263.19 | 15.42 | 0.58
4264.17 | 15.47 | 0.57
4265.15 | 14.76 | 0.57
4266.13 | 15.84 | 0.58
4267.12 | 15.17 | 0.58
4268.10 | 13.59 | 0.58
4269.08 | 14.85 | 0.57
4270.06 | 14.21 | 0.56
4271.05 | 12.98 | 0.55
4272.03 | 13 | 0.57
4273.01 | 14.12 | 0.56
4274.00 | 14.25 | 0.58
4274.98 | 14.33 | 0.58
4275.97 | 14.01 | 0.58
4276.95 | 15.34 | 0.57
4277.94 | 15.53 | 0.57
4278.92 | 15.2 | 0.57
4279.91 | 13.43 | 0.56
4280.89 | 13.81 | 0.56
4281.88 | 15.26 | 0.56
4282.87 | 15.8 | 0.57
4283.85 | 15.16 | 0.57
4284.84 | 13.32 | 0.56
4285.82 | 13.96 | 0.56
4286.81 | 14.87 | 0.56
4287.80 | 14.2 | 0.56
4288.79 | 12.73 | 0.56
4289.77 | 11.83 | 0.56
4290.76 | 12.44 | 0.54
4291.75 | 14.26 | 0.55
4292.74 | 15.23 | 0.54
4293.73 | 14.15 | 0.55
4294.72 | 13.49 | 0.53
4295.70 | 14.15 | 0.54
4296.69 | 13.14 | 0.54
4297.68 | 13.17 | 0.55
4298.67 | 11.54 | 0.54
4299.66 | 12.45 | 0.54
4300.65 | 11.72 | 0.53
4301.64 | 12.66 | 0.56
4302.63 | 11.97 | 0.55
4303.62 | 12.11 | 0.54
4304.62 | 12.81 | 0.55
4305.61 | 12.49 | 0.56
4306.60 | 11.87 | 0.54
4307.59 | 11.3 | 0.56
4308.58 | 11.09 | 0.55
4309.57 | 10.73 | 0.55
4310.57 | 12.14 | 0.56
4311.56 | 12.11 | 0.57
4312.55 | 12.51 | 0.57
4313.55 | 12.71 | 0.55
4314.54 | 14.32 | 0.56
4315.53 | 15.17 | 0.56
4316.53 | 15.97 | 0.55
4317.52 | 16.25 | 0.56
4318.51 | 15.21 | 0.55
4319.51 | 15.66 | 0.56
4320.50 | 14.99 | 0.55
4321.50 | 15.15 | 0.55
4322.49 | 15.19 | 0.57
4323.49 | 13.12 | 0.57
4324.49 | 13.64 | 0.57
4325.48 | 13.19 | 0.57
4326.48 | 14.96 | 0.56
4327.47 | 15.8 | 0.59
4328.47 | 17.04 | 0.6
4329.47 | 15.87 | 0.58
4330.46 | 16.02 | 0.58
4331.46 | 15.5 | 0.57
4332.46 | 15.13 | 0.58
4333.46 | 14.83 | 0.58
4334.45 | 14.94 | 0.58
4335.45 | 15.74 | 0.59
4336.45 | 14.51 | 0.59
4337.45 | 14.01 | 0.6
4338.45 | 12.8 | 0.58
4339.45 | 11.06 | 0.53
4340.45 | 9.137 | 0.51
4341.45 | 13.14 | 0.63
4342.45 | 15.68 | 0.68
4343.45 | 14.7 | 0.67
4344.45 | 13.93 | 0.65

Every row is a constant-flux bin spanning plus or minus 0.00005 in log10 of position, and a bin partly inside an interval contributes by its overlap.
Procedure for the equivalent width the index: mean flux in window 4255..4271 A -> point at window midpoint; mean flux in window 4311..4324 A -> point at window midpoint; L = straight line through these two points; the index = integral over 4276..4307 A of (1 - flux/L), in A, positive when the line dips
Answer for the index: 2.1 A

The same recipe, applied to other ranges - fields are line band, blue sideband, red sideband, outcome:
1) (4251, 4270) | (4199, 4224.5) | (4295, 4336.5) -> -0.45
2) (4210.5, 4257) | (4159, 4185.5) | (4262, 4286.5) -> 0.21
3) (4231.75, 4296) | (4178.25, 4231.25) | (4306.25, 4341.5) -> -0.62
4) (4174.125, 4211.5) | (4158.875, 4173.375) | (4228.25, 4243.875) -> 0.69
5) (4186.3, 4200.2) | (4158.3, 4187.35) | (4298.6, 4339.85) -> -0.11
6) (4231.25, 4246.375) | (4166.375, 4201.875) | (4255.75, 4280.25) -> -0.25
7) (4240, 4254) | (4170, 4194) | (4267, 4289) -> -0.43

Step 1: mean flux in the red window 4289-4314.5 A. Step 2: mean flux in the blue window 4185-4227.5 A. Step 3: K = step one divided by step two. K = 0.9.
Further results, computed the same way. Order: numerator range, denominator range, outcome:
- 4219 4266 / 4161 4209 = 0.99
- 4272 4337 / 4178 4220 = 0.94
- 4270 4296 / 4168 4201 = 0.95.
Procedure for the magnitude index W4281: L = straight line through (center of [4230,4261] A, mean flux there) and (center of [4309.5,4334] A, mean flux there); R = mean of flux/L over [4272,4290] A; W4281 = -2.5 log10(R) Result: 0.03 mag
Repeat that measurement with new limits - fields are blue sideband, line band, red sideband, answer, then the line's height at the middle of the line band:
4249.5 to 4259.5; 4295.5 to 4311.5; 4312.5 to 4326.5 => 0.20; 14.6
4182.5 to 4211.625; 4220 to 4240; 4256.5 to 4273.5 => 0.01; 14.7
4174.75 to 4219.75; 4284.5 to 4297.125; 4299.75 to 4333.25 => 0.03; 14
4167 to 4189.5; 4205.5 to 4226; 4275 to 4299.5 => -0.02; 14.5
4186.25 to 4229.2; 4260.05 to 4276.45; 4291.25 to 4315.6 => -0.07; 13.5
